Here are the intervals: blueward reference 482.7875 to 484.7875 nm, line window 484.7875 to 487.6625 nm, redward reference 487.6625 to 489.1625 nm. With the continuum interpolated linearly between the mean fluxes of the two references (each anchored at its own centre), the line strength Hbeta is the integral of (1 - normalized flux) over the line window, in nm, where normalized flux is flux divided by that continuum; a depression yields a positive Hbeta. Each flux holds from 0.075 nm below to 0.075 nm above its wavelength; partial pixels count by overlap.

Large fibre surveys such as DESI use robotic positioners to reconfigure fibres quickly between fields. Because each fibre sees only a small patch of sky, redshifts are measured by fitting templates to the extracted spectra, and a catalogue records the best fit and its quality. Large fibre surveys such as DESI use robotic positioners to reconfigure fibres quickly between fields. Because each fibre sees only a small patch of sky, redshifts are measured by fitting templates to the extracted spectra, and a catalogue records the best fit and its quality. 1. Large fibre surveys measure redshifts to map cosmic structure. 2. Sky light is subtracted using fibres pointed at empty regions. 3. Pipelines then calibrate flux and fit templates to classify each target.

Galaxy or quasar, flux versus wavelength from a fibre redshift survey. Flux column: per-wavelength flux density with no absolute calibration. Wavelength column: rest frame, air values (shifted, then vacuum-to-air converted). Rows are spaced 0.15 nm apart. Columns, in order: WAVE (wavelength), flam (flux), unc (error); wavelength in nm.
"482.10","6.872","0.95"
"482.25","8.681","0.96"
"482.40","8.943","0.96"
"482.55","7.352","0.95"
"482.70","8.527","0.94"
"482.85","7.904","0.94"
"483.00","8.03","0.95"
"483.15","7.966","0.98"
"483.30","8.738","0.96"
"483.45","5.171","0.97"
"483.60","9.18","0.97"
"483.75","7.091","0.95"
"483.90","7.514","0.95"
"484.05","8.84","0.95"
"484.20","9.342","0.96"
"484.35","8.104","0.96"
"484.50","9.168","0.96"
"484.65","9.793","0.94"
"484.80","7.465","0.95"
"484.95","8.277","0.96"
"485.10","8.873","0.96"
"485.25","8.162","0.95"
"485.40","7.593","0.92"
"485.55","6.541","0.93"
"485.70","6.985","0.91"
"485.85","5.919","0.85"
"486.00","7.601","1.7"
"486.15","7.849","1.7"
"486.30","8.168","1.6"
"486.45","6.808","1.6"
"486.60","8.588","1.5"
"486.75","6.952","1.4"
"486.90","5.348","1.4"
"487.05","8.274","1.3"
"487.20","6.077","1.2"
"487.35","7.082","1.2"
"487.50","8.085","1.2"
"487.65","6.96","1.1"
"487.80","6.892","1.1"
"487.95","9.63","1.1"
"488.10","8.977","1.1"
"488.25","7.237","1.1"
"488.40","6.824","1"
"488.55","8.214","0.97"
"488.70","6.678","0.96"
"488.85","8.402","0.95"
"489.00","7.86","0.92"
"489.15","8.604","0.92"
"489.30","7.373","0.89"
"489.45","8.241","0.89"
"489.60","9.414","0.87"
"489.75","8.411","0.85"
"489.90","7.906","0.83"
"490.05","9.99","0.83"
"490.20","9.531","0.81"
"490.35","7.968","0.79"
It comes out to 0.23 nm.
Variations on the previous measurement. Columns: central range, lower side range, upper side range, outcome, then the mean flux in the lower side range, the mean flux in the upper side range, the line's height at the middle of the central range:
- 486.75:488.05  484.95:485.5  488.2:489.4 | 0.09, 8.14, 7.67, 7.86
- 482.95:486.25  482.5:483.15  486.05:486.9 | -0.08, 7.98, 7.47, 7.73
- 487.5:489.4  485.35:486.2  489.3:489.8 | 0.06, 7.04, 8.51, 8.08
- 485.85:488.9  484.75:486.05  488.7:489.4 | 0.09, 7.49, 7.92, 7.72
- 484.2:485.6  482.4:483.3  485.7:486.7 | -0.11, 8.1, 7.44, 7.7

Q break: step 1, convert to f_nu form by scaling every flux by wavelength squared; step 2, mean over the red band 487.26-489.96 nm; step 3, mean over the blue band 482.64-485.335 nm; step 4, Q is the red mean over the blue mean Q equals 1.0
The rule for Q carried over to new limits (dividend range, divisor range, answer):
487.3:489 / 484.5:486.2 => 1.00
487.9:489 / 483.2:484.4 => 1.01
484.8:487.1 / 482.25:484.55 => 0.93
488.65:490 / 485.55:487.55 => 1.15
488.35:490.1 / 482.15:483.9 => 1.06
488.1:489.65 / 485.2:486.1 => 1.13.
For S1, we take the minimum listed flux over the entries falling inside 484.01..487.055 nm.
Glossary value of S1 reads 5.348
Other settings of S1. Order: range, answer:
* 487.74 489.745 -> 6.678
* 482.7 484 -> 5.171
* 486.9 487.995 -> 6.077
